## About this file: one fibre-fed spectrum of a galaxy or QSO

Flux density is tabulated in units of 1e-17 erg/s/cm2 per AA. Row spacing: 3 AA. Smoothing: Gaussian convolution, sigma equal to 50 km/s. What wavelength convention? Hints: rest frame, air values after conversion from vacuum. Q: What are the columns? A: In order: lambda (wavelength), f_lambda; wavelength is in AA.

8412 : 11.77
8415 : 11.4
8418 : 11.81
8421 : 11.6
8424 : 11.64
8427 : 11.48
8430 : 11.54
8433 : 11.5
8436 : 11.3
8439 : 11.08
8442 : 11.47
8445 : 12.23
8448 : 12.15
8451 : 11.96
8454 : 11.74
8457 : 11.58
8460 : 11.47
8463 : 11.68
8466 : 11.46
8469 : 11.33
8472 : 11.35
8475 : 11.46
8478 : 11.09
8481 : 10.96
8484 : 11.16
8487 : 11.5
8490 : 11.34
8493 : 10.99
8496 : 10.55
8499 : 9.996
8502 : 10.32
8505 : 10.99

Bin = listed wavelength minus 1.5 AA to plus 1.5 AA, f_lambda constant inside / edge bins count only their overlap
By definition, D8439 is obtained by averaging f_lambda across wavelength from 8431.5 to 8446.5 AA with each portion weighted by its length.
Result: 11.5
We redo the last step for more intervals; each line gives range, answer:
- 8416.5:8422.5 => 11.7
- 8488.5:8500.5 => 10.7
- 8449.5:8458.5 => 11.8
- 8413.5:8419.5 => 11.6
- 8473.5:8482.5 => 11.2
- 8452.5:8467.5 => 11.6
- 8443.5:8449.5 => 12.2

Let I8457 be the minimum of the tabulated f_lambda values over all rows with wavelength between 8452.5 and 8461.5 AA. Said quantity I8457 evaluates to 11.47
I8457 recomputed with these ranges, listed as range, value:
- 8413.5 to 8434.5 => 11.4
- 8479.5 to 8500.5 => 9.996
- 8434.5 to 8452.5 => 11.08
